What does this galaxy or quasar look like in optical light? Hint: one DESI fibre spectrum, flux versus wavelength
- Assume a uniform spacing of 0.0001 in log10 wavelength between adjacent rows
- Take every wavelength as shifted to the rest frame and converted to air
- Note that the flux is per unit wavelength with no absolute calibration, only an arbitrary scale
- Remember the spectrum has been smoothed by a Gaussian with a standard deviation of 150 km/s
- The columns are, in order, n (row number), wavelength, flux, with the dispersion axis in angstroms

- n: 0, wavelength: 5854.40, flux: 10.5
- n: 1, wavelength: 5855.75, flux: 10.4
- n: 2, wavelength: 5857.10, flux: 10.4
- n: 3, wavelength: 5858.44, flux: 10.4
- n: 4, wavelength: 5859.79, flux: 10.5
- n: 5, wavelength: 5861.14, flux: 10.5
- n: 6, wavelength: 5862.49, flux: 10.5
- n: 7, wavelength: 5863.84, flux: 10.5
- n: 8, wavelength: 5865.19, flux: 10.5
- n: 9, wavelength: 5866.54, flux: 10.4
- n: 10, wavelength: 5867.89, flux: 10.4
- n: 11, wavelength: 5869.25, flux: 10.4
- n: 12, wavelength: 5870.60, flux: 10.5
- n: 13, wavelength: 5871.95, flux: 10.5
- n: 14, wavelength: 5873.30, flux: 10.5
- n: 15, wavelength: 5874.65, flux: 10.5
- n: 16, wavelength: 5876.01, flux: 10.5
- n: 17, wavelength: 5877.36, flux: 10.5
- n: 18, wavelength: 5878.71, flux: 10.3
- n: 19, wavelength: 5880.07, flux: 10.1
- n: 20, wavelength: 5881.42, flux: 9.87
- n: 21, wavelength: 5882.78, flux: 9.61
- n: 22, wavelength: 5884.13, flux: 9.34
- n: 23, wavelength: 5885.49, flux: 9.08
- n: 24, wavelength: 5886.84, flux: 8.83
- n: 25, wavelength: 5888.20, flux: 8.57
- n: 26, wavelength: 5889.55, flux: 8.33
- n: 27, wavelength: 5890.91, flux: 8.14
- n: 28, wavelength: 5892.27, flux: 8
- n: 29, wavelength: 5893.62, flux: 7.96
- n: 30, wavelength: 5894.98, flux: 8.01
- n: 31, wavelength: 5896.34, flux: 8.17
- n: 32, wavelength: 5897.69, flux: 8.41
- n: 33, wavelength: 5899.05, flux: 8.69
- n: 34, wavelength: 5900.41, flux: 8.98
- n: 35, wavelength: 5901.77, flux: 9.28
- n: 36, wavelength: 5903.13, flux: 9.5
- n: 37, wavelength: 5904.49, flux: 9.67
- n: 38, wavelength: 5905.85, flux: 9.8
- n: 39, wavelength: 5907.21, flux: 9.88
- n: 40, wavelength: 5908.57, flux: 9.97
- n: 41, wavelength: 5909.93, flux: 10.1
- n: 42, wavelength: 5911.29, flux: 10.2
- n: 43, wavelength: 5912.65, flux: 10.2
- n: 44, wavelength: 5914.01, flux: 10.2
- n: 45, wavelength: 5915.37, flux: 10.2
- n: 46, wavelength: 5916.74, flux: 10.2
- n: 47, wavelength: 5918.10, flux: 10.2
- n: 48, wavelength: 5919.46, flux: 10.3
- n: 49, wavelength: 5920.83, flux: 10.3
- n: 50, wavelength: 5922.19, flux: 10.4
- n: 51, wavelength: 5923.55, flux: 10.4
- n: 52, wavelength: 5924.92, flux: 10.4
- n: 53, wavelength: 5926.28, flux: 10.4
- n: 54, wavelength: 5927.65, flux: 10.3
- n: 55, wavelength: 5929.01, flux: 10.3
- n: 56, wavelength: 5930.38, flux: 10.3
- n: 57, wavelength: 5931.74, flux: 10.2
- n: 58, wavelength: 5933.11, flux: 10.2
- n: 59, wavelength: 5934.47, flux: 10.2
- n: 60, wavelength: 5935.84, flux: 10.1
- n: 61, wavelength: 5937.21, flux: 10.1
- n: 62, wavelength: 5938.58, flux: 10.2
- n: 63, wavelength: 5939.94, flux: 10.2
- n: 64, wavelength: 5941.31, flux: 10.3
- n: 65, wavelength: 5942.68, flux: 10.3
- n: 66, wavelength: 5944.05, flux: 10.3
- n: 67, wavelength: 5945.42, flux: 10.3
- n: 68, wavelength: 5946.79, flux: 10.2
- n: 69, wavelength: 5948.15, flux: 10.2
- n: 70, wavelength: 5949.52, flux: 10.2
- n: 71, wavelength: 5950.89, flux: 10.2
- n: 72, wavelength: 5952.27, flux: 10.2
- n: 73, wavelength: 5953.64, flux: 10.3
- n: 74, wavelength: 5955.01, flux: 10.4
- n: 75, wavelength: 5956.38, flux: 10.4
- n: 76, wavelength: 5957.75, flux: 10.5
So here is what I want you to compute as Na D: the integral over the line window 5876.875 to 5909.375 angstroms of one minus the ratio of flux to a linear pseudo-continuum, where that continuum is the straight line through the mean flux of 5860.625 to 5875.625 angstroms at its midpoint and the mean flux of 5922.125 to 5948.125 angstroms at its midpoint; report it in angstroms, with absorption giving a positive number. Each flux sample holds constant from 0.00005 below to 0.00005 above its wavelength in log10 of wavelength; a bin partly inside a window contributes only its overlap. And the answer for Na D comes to 3.98 angstroms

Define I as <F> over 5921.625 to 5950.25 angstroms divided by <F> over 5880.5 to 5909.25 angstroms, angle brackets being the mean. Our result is 1.14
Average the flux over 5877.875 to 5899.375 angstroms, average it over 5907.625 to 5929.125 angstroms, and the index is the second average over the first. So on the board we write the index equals 1.16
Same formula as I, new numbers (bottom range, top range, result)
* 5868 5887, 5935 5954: 1.01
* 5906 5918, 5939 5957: 1.02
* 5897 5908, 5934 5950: 1.10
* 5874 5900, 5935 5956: 1.12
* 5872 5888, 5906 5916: 1.02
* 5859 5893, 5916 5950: 1.04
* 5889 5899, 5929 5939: 1.25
